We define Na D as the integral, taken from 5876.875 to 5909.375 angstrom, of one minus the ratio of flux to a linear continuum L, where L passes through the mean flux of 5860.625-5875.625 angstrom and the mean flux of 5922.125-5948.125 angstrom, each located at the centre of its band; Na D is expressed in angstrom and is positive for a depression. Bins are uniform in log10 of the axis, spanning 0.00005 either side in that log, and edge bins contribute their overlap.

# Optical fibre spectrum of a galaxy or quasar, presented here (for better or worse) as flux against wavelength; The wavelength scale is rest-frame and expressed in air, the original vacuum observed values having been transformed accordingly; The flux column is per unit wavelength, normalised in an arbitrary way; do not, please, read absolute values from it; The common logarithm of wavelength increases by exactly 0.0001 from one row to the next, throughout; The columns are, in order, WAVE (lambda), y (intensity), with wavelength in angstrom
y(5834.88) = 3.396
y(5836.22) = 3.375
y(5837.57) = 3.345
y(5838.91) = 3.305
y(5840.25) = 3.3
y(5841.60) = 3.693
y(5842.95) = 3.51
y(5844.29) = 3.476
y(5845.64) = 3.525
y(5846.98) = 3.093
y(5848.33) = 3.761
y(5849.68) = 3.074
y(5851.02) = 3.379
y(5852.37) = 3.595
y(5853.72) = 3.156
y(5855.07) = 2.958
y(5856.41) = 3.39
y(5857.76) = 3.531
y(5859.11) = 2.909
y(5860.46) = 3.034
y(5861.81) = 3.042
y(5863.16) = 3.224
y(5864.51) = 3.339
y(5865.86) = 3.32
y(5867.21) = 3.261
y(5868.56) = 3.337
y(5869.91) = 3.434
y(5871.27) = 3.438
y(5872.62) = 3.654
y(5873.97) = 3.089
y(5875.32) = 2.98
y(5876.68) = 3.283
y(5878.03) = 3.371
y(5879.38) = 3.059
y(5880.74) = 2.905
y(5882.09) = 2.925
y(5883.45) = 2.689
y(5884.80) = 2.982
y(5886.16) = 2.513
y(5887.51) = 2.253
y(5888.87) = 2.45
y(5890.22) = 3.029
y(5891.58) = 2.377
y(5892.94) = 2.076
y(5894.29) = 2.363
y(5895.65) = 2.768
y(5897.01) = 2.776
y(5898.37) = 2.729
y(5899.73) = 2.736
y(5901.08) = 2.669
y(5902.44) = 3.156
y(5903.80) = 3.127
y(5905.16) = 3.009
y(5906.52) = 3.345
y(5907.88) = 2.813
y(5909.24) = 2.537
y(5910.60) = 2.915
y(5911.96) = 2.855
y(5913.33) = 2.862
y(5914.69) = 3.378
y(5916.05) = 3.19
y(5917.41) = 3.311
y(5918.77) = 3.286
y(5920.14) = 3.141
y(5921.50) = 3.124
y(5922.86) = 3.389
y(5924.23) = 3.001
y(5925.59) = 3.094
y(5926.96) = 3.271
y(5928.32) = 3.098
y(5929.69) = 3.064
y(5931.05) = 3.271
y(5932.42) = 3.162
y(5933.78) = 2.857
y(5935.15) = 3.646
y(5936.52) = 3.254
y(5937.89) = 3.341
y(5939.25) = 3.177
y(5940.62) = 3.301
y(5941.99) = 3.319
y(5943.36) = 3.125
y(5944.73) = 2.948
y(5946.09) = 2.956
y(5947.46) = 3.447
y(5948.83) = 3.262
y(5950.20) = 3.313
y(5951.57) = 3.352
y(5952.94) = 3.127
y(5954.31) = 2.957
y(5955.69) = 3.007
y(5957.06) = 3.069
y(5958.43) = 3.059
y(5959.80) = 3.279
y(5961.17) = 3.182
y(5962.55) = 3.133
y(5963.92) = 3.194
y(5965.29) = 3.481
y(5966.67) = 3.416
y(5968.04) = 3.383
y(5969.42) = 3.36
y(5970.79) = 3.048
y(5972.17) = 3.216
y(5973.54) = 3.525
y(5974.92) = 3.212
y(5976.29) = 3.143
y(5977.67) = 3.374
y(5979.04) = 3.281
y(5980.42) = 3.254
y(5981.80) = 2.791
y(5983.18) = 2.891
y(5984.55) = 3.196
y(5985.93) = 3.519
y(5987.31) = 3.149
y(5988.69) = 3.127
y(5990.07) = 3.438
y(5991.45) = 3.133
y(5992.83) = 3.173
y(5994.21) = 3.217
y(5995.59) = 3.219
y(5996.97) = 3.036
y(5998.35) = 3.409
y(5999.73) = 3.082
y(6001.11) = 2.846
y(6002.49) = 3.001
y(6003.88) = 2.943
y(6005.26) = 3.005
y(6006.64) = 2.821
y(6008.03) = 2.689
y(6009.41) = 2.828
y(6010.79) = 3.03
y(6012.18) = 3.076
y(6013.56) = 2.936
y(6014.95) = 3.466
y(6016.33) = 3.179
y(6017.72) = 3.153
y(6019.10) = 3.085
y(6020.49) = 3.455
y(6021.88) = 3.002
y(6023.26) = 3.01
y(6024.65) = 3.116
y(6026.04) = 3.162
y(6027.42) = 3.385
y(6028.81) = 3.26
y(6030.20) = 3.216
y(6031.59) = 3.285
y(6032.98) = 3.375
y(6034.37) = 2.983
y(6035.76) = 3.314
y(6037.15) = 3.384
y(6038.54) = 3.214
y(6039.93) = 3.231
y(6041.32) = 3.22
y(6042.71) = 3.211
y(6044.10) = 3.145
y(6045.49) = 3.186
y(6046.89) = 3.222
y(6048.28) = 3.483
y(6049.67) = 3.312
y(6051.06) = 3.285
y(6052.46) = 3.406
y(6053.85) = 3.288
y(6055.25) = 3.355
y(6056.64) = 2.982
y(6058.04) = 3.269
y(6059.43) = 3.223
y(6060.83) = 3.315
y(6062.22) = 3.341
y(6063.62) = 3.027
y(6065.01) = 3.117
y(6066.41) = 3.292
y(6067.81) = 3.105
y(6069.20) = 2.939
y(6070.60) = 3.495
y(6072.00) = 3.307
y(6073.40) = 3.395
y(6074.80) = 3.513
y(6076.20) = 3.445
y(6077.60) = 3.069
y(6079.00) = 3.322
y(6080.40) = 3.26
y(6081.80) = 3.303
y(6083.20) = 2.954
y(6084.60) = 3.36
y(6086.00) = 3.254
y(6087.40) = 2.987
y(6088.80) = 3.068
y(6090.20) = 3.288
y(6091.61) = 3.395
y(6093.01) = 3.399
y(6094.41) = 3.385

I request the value 4.6 angstrom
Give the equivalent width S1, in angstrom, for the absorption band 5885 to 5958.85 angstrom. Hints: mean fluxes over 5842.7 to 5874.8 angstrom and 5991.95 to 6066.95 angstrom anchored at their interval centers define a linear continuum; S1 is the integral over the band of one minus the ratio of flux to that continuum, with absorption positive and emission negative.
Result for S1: 5.6 angstrom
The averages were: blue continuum 3.31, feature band 3.01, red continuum 3.17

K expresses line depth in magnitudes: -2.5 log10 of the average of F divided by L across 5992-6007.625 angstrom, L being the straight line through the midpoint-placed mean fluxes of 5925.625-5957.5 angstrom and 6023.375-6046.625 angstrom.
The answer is 0.05 mag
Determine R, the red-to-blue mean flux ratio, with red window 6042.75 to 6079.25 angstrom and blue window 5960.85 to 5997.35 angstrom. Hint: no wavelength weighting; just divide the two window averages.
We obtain 1.01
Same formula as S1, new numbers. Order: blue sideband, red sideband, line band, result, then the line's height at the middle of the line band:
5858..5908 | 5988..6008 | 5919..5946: -1.49 angstrom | 3.02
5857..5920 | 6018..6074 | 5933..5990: -2.07 angstrom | 3.1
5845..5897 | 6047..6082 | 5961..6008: 0.15 angstrom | 3.19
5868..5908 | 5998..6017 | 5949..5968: -1.49 angstrom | 2.97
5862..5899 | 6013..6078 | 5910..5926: -0.61 angstrom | 3.02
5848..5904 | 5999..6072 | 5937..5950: -0.54 angstrom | 3.08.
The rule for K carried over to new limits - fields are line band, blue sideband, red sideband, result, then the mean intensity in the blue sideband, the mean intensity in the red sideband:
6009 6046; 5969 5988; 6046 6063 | 0.025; 3.21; 3.29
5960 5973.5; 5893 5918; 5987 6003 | -0.071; 2.9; 3.16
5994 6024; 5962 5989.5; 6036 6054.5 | 0.065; 3.24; 3.28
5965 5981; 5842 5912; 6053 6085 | -0.053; 3.05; 3.25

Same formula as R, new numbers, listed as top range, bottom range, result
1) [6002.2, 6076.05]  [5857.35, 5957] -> 1.04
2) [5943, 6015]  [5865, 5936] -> 1.05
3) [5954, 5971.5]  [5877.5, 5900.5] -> 1.18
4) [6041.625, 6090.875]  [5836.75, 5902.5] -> 1.05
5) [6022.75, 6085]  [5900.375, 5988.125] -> 1.03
